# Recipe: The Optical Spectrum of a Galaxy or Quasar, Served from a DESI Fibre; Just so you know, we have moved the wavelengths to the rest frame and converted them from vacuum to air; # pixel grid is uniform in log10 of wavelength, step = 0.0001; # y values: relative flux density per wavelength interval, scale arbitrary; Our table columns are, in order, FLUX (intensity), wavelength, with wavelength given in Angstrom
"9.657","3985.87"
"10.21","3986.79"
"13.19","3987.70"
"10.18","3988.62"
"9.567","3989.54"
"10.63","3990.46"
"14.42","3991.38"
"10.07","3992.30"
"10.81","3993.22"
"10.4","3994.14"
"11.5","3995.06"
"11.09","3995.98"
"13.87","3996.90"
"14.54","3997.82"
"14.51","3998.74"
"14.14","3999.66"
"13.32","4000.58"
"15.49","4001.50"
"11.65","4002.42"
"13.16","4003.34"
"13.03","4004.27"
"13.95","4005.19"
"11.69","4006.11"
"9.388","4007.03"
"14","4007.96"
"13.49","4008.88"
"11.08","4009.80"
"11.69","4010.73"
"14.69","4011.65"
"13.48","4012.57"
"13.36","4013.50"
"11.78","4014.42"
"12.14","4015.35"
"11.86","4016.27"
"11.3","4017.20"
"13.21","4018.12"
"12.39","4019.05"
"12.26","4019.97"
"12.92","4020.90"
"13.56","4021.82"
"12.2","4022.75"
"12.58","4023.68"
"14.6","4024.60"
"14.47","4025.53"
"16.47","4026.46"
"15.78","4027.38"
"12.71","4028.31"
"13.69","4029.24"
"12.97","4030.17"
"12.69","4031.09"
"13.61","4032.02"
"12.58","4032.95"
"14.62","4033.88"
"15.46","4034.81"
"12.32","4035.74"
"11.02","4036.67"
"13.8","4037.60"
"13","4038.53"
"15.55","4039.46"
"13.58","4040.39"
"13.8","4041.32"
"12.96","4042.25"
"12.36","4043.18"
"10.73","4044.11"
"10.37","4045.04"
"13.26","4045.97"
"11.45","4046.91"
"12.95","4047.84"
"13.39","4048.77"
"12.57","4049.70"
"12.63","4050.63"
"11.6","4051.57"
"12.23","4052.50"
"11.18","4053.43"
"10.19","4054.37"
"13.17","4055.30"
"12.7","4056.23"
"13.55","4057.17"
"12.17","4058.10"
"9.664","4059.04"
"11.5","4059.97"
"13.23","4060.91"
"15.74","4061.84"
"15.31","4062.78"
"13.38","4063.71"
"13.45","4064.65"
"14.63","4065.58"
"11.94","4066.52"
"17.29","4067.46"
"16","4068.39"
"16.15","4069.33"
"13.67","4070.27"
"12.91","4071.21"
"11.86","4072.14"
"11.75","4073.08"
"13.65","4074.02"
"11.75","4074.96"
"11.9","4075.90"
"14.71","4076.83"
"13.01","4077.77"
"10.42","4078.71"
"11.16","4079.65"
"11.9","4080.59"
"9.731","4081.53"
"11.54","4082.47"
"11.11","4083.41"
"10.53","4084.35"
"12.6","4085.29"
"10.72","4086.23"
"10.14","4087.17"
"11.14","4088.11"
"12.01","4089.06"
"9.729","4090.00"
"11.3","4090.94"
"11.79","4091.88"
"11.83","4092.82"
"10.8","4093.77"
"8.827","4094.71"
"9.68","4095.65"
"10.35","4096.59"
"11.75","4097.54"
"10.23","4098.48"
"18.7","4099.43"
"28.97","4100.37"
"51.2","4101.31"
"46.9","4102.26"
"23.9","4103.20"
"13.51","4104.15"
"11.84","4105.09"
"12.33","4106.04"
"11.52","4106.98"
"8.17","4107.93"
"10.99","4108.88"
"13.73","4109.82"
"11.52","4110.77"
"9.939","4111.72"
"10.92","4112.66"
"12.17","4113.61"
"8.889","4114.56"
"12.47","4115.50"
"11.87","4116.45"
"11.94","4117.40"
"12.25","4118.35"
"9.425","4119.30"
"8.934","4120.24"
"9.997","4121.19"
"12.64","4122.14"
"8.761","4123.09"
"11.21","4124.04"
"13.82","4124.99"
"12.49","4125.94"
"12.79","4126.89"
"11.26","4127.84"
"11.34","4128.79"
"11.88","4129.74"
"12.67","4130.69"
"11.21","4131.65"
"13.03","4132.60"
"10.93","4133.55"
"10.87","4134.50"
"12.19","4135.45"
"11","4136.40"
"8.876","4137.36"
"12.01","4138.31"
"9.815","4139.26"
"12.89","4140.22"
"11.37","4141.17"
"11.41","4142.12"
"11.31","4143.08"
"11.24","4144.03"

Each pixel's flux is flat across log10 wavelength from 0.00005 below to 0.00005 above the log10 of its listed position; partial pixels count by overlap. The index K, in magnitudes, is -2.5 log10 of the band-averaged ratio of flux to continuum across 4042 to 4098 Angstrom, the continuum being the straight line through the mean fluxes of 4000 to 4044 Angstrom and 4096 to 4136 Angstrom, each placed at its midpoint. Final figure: 0.12 mag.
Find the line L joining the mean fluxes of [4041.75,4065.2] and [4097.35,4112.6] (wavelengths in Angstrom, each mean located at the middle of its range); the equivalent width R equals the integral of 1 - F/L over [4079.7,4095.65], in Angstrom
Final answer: 5.3 Angstrom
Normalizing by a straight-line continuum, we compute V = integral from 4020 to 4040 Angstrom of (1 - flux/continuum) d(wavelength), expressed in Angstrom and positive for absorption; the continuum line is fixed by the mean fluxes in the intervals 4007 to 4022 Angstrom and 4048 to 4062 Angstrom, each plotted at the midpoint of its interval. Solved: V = -1.8 Angstrom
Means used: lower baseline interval 12.6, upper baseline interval 12.3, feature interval 13.6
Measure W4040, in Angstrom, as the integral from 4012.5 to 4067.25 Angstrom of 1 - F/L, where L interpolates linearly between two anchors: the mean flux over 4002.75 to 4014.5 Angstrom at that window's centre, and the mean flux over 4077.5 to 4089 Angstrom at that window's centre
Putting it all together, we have -4.2 Angstrom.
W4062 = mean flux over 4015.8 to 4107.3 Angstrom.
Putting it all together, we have 13.6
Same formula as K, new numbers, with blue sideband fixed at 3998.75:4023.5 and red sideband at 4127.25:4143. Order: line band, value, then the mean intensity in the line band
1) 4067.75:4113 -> -0.177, 14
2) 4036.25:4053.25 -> -0.018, 12.6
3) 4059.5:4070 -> -0.182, 14.4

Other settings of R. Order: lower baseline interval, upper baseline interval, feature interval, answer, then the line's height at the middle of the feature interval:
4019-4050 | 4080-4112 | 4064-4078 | 0.3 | 14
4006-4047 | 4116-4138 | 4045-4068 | -0.6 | 12.5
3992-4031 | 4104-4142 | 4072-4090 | 0.5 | 11.9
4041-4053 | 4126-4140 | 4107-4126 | 0.9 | 11.6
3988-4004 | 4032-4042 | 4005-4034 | 0.1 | 13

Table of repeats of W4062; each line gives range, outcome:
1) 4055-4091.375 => 12.5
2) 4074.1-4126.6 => 13.3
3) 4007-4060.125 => 12.8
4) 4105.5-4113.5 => 11.2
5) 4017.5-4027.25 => 13.5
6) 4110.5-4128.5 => 11.2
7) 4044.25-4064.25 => 12.5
